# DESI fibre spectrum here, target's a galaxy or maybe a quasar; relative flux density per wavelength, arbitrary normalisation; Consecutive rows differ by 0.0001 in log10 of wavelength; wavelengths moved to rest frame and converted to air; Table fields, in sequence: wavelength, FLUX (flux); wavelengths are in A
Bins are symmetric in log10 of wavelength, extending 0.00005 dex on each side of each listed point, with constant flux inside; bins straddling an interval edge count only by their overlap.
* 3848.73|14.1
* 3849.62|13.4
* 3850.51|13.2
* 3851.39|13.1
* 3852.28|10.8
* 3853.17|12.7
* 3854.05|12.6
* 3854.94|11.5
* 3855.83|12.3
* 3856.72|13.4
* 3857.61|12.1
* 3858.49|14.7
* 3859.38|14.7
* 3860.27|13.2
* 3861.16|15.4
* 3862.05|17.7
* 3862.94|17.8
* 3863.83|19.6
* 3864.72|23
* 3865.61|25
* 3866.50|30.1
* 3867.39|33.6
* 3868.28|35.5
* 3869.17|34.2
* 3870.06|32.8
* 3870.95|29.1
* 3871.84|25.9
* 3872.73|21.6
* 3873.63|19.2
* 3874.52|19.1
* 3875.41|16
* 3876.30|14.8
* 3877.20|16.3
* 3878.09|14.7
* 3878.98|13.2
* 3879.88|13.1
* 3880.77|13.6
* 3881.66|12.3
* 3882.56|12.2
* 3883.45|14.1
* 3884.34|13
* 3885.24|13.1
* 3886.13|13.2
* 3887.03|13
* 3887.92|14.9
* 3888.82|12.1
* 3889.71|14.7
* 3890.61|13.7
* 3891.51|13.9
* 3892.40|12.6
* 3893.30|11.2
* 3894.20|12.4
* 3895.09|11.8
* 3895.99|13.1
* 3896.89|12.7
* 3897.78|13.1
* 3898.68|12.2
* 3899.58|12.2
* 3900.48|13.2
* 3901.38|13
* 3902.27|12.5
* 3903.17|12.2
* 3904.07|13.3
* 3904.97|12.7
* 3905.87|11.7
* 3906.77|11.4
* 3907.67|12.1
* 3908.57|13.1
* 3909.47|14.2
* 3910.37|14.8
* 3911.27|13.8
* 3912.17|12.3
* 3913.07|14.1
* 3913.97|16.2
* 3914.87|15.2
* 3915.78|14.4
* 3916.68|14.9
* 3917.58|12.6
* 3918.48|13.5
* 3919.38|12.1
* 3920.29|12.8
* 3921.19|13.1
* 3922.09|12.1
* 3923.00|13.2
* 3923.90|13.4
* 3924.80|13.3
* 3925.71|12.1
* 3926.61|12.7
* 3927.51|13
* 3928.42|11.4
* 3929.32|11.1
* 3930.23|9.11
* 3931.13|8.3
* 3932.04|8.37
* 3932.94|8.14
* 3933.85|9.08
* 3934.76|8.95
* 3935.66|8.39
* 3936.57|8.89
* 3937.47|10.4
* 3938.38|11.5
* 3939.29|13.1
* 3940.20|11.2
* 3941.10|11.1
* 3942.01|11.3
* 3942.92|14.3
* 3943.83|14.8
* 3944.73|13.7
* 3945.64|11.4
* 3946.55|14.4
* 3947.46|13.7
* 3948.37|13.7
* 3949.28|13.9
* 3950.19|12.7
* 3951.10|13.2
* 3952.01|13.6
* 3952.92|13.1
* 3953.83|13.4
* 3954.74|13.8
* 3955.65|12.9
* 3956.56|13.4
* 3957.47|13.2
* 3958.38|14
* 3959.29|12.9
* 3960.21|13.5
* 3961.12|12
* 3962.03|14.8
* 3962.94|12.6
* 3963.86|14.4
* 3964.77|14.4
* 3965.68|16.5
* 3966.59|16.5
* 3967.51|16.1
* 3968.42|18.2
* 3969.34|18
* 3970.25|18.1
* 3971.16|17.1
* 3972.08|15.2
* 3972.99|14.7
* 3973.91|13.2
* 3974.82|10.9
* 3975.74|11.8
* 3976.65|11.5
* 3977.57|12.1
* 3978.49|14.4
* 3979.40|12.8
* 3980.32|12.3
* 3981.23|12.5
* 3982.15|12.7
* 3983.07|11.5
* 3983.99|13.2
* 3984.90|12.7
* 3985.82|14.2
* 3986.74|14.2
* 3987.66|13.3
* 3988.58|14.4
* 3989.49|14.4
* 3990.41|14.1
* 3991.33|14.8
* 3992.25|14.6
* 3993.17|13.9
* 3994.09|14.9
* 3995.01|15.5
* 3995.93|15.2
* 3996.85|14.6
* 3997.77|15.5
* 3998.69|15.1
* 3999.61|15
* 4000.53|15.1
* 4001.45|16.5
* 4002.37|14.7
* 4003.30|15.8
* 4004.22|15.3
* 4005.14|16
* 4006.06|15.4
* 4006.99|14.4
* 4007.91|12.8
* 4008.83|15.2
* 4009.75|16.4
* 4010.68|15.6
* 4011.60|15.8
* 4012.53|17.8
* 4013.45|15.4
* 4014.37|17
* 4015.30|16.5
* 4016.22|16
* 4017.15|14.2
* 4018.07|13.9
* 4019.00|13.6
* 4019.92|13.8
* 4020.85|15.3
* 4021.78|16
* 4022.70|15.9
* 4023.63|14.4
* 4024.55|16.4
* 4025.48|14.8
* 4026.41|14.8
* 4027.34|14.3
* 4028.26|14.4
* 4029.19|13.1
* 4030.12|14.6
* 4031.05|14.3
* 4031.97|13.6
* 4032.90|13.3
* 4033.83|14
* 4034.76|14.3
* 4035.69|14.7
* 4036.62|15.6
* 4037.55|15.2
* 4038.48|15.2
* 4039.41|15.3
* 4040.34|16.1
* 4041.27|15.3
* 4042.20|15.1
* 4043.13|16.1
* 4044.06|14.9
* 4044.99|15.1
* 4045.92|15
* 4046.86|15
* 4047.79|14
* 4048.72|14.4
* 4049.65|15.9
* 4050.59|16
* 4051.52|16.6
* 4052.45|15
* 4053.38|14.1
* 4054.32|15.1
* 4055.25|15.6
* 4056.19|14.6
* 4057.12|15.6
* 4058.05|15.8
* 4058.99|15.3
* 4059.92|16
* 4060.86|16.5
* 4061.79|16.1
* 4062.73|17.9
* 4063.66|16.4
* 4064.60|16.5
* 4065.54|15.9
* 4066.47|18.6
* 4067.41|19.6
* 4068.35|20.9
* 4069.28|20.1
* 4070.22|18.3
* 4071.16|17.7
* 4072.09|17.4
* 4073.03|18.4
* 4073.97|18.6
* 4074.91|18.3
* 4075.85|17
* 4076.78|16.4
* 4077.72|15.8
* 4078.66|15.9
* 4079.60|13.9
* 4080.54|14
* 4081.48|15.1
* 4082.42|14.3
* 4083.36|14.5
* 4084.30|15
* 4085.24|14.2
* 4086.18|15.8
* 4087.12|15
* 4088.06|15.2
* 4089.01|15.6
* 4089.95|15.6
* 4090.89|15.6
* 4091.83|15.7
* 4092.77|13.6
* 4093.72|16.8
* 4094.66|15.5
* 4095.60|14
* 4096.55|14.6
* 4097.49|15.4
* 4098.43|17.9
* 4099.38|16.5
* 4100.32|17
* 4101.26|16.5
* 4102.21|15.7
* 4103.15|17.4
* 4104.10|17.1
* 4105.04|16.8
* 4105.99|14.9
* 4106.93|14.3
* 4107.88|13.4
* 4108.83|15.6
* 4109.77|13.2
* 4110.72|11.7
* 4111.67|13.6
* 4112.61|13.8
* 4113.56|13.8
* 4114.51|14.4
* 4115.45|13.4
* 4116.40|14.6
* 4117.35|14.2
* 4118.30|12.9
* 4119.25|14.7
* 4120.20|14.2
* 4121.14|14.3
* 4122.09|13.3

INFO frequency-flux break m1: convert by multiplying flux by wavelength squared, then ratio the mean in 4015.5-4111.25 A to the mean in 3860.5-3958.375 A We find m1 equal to 1.16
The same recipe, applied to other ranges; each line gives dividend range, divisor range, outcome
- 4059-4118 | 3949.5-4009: 1.18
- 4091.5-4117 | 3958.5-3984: 1.14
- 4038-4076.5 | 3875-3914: 1.34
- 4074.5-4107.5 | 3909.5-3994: 1.27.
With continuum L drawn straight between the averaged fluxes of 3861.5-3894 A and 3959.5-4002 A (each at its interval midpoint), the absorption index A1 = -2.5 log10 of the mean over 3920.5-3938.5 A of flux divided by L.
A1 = 0.45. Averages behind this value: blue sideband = 18.5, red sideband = 14.3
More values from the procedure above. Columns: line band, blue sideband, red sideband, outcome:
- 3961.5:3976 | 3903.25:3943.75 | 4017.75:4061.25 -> -0.149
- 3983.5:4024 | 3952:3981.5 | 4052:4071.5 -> 0.011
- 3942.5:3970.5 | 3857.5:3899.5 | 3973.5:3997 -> 0.019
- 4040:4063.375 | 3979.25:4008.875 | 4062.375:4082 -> 0.068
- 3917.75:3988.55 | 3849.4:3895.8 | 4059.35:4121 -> 0.263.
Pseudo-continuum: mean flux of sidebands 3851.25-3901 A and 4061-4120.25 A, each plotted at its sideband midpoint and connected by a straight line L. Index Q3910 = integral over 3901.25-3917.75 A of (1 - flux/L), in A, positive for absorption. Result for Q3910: 3.0 A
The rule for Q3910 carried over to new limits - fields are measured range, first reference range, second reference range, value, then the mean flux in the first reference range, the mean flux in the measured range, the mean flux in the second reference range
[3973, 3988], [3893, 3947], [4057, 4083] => 1.5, 12.3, 12.8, 16.9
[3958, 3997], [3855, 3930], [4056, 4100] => 4.1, 15.4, 14.2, 16.3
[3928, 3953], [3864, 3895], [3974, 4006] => 6.9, 18.4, 11.5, 14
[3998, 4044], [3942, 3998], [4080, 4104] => -1.6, 14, 15.1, 15.5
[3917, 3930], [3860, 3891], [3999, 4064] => 3.8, 18.9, 12.6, 15.2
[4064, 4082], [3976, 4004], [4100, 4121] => -3.5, 14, 17.3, 14.7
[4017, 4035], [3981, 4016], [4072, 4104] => 0.8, 14.8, 14.5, 15.8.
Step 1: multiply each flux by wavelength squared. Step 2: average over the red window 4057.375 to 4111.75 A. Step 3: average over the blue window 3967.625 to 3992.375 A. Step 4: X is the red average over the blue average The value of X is 1.21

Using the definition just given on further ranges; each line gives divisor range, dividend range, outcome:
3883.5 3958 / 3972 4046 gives 1.21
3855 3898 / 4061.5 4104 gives 1.05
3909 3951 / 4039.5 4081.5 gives 1.41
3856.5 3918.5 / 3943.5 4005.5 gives 0.92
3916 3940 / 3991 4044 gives 1.38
